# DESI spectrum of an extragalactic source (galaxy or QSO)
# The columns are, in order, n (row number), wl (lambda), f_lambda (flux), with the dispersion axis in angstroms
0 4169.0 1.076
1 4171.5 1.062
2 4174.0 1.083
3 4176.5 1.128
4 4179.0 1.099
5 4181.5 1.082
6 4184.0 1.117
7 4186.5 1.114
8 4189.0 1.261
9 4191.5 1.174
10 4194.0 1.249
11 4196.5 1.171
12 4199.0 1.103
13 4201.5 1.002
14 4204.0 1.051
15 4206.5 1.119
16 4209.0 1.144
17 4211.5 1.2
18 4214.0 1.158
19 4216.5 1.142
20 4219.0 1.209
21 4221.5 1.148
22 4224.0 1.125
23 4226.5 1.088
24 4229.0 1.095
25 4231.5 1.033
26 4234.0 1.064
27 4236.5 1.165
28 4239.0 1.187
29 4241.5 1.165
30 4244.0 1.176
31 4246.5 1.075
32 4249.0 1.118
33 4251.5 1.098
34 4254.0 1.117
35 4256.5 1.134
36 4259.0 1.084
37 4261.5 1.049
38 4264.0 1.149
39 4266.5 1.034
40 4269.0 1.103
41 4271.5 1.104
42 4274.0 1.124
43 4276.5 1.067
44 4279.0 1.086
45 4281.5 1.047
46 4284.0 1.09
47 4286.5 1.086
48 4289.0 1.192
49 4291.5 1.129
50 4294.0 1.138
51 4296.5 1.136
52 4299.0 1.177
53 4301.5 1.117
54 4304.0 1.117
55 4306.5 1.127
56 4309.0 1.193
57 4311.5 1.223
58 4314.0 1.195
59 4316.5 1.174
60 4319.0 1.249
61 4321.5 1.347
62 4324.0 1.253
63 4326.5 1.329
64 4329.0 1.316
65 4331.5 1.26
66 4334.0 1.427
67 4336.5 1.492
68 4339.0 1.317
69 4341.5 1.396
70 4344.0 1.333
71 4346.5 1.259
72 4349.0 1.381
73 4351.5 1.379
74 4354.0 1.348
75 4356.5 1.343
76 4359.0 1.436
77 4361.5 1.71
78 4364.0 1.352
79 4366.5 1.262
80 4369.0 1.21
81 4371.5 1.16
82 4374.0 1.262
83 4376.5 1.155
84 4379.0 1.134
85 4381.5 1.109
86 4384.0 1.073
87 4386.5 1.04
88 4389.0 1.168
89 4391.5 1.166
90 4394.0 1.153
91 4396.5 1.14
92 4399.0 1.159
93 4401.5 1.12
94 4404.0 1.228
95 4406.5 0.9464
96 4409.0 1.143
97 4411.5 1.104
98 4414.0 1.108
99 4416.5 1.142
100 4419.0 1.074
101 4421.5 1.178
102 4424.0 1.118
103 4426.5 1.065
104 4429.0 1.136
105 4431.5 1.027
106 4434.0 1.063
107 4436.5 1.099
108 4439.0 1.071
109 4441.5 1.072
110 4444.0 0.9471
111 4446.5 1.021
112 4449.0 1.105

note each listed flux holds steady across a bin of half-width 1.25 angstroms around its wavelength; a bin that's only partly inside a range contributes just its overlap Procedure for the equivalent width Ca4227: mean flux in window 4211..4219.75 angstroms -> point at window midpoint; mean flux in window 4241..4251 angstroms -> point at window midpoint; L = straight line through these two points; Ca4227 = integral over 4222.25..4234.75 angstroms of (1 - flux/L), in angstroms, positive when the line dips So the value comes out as 0.8 angstroms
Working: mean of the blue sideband 1.17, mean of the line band 1.08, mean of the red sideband 1.13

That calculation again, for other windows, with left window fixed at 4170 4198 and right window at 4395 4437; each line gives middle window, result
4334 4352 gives -4.03 angstroms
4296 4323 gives -1.58 angstroms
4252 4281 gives 0.88 angstroms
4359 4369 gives -2.65 angstroms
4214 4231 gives 0.04 angstroms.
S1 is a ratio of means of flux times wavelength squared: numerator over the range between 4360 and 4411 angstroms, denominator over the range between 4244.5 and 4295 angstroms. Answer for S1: 1.1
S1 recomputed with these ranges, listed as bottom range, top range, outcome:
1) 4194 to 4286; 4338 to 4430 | 1.16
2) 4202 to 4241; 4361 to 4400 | 1.14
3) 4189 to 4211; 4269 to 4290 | 1.00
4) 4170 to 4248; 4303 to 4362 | 1.23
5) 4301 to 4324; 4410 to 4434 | 0.97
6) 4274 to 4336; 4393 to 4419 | 0.99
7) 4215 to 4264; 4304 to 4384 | 1.21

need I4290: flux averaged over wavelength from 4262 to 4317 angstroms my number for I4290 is 1.13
